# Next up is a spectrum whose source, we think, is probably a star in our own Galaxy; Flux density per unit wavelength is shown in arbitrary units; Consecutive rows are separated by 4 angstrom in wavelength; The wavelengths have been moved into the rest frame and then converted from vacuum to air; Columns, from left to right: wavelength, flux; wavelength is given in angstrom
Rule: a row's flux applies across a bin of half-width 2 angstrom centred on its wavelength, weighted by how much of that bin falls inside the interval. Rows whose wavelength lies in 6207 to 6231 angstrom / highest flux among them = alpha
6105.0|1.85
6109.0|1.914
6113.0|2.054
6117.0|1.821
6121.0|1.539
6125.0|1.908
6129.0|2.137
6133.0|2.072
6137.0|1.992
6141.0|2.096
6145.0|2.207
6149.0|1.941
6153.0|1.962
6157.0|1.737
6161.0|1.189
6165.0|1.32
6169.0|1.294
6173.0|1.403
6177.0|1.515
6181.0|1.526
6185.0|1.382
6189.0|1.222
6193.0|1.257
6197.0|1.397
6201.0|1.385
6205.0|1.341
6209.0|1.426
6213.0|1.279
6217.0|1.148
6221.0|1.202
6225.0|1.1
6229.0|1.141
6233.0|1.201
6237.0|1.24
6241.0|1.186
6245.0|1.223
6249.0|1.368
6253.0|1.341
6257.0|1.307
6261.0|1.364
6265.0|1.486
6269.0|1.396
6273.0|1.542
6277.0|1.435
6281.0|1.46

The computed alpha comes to 1.426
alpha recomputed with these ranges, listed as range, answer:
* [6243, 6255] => 1.368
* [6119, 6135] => 2.137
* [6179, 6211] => 1.526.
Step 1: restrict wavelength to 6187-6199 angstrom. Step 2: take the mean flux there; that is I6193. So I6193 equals 1.29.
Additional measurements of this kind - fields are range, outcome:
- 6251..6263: 1.34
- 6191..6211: 1.36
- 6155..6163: 1.46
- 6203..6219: 1.3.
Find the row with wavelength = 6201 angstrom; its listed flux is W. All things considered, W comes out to 1.385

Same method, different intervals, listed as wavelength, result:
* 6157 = 1.737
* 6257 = 1.307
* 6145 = 2.207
